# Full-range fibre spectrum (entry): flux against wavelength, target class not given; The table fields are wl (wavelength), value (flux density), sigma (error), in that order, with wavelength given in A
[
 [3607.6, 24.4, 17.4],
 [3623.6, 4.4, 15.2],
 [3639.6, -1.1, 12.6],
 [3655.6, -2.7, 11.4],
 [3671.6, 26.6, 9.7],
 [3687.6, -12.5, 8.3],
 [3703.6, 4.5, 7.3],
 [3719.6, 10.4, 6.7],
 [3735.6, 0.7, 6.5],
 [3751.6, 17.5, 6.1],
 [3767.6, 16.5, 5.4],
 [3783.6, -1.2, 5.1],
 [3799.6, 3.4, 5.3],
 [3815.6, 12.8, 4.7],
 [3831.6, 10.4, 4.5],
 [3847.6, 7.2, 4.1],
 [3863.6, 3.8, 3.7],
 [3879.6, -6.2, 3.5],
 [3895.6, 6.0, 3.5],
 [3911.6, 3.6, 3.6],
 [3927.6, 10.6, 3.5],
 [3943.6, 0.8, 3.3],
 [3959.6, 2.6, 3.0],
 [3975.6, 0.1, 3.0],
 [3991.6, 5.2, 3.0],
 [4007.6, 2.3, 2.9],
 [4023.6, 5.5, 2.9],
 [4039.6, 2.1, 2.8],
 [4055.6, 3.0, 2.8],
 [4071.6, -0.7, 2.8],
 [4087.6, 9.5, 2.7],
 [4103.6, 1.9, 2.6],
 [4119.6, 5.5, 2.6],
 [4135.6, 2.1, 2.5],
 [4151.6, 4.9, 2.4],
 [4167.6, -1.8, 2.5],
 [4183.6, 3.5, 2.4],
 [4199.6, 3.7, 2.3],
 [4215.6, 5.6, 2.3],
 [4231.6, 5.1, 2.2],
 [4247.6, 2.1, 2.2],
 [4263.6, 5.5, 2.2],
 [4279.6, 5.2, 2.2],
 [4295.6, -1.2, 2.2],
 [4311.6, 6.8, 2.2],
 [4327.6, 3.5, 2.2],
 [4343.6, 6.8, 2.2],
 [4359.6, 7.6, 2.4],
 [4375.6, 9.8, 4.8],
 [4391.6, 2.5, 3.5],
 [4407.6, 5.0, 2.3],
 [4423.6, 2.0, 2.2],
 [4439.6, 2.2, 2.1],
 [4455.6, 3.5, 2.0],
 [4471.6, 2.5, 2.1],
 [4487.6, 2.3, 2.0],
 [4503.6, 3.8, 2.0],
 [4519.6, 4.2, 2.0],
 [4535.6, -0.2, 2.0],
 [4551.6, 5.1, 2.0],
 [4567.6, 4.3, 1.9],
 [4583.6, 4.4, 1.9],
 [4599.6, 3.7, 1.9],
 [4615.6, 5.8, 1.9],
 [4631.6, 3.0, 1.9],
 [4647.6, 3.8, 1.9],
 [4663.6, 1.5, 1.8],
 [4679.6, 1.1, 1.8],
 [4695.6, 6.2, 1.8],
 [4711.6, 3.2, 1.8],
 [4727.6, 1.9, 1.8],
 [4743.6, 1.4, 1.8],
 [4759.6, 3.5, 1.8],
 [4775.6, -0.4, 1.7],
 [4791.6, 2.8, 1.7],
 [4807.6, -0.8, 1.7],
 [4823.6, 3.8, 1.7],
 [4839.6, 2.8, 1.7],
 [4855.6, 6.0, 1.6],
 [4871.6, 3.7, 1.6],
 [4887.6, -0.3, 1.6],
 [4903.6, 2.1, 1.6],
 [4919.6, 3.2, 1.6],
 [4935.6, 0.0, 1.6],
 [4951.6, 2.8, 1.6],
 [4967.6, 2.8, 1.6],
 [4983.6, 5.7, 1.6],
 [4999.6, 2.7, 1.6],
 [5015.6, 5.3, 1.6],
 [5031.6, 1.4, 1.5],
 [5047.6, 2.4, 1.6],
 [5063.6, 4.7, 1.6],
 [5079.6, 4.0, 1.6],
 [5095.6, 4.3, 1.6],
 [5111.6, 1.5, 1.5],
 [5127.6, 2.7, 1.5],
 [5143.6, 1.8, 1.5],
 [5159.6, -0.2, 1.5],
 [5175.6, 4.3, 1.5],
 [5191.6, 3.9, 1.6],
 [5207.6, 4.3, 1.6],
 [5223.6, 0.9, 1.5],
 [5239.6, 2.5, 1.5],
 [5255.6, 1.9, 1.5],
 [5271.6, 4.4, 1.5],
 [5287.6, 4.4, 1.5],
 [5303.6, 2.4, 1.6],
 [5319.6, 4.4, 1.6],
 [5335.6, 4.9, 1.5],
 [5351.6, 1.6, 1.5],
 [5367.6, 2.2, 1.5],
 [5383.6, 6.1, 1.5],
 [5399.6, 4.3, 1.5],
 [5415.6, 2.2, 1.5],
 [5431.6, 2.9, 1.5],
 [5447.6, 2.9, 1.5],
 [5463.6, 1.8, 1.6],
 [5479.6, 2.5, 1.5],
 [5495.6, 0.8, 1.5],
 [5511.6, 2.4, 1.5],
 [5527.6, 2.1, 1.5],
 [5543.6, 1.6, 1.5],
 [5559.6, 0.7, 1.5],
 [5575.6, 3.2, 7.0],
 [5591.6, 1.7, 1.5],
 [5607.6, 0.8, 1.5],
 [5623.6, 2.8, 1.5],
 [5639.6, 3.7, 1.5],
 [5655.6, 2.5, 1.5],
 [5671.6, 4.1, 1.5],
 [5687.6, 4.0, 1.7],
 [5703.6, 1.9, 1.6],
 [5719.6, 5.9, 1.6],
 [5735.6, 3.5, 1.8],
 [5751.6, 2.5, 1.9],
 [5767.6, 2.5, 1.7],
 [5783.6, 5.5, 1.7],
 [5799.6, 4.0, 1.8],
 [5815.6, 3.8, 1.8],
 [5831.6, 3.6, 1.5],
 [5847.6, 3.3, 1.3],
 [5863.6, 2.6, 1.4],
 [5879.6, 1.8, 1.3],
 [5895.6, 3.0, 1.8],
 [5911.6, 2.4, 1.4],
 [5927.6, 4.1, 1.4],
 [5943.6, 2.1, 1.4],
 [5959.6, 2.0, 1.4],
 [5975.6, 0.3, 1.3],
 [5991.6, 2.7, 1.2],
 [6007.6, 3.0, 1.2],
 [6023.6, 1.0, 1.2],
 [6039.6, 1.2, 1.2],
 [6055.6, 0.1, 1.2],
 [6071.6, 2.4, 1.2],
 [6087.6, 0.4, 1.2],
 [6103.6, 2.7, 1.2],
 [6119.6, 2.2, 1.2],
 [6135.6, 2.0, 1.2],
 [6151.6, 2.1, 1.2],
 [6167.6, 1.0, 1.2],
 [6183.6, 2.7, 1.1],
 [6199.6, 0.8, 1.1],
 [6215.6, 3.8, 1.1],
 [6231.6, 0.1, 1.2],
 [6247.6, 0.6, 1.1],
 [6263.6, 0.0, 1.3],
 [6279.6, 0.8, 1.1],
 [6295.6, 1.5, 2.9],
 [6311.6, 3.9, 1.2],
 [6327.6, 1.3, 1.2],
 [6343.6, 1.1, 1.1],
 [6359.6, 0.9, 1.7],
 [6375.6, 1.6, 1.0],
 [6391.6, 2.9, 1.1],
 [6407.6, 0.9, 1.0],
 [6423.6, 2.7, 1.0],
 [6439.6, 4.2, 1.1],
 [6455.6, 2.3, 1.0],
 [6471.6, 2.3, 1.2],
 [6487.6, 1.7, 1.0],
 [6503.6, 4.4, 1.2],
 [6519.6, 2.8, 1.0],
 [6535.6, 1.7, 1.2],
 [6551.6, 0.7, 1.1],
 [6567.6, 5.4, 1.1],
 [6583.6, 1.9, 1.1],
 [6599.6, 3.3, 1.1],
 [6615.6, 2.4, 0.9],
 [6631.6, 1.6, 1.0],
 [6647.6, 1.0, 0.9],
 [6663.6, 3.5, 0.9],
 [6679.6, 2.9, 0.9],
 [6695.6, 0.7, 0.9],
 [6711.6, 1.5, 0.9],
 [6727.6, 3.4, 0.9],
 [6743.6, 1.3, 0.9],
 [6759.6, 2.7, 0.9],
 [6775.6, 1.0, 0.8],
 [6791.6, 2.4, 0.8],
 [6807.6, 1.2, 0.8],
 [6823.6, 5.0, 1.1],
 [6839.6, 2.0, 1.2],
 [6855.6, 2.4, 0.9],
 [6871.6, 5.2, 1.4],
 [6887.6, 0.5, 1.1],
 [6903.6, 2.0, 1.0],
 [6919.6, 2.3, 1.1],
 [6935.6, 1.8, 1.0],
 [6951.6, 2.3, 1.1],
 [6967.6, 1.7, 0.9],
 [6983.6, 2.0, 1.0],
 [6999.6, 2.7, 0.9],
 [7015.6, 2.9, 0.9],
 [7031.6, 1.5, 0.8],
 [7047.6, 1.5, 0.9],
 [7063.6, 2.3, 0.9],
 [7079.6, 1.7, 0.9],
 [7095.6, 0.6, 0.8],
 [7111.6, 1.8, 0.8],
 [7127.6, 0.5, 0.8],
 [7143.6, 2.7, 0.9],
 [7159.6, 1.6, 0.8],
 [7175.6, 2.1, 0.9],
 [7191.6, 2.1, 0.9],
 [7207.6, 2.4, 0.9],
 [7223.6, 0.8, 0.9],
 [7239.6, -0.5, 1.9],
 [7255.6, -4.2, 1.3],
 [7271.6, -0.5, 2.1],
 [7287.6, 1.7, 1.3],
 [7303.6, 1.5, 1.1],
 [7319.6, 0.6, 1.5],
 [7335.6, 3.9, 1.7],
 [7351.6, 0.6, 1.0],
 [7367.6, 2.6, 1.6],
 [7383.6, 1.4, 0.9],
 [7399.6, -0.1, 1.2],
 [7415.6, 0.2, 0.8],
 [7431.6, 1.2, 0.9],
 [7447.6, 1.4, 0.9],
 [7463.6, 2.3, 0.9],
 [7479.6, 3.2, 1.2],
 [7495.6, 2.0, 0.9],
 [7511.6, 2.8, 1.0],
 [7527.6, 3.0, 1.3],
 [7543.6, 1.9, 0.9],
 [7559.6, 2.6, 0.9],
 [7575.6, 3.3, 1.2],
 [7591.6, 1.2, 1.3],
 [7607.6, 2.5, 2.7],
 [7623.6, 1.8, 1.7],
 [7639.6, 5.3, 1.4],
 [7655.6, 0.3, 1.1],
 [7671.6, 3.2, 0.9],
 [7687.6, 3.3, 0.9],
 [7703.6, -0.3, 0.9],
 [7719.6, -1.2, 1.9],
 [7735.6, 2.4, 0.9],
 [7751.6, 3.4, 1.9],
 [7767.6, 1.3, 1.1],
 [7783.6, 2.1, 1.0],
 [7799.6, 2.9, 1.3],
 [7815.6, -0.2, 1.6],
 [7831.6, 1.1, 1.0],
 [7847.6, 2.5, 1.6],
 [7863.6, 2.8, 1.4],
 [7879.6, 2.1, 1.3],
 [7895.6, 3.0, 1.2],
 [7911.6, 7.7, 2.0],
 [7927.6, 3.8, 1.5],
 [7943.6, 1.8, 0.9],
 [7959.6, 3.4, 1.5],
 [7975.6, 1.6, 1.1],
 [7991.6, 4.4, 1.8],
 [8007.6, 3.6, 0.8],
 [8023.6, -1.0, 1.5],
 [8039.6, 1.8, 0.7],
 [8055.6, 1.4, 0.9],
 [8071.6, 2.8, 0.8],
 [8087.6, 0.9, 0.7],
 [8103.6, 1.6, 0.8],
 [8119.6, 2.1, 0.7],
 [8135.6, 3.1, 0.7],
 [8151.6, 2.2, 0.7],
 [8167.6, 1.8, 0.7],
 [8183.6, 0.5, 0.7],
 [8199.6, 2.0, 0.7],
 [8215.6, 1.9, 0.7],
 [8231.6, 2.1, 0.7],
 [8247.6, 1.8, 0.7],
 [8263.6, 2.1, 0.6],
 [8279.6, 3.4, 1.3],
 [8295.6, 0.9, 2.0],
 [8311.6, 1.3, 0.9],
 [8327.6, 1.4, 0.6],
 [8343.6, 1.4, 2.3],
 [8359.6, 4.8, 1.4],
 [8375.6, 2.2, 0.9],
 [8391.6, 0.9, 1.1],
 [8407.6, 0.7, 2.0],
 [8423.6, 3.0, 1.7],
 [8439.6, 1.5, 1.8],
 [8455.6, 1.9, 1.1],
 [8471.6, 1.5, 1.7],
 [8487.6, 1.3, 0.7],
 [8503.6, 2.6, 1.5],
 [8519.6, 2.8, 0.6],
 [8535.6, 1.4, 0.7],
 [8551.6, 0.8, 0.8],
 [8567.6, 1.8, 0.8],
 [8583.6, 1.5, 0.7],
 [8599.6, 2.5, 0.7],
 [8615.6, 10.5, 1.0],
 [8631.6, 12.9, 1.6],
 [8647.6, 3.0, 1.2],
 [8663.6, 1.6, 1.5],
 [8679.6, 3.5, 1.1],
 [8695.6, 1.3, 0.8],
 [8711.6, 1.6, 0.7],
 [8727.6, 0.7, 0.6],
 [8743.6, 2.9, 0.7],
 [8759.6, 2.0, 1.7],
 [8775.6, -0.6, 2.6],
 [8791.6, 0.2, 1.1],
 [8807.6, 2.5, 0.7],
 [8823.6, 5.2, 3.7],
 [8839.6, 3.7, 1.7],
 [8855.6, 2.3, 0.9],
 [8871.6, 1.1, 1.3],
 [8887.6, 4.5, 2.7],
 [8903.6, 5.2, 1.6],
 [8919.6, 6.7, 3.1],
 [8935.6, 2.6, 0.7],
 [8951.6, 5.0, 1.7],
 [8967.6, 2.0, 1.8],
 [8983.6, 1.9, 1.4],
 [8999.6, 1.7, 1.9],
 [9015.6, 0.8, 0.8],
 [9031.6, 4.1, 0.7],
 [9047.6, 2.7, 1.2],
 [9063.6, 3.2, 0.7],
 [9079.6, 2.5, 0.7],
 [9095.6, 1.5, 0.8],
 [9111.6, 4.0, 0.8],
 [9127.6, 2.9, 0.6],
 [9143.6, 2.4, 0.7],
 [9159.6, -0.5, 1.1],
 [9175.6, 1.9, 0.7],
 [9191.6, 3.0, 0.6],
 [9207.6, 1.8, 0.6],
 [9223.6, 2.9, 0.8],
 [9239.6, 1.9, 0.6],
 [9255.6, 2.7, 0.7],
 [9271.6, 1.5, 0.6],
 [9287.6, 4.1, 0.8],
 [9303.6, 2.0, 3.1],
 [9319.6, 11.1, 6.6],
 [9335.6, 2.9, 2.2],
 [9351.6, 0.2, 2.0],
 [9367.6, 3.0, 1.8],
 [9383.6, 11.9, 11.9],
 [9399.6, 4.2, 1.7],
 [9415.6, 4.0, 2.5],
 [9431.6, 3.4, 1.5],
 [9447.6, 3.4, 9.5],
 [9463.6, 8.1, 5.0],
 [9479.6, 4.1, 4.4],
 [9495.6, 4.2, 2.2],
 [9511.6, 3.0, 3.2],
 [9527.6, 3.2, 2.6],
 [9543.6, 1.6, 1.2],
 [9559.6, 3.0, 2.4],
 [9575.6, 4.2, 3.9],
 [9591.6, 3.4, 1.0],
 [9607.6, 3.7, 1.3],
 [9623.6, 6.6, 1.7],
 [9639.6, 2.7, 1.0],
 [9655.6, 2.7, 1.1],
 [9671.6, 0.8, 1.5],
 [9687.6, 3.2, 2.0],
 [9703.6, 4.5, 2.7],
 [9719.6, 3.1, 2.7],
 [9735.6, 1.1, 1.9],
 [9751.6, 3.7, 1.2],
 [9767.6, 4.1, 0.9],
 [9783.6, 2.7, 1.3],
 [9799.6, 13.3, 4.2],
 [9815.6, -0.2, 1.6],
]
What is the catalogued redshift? 1.31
